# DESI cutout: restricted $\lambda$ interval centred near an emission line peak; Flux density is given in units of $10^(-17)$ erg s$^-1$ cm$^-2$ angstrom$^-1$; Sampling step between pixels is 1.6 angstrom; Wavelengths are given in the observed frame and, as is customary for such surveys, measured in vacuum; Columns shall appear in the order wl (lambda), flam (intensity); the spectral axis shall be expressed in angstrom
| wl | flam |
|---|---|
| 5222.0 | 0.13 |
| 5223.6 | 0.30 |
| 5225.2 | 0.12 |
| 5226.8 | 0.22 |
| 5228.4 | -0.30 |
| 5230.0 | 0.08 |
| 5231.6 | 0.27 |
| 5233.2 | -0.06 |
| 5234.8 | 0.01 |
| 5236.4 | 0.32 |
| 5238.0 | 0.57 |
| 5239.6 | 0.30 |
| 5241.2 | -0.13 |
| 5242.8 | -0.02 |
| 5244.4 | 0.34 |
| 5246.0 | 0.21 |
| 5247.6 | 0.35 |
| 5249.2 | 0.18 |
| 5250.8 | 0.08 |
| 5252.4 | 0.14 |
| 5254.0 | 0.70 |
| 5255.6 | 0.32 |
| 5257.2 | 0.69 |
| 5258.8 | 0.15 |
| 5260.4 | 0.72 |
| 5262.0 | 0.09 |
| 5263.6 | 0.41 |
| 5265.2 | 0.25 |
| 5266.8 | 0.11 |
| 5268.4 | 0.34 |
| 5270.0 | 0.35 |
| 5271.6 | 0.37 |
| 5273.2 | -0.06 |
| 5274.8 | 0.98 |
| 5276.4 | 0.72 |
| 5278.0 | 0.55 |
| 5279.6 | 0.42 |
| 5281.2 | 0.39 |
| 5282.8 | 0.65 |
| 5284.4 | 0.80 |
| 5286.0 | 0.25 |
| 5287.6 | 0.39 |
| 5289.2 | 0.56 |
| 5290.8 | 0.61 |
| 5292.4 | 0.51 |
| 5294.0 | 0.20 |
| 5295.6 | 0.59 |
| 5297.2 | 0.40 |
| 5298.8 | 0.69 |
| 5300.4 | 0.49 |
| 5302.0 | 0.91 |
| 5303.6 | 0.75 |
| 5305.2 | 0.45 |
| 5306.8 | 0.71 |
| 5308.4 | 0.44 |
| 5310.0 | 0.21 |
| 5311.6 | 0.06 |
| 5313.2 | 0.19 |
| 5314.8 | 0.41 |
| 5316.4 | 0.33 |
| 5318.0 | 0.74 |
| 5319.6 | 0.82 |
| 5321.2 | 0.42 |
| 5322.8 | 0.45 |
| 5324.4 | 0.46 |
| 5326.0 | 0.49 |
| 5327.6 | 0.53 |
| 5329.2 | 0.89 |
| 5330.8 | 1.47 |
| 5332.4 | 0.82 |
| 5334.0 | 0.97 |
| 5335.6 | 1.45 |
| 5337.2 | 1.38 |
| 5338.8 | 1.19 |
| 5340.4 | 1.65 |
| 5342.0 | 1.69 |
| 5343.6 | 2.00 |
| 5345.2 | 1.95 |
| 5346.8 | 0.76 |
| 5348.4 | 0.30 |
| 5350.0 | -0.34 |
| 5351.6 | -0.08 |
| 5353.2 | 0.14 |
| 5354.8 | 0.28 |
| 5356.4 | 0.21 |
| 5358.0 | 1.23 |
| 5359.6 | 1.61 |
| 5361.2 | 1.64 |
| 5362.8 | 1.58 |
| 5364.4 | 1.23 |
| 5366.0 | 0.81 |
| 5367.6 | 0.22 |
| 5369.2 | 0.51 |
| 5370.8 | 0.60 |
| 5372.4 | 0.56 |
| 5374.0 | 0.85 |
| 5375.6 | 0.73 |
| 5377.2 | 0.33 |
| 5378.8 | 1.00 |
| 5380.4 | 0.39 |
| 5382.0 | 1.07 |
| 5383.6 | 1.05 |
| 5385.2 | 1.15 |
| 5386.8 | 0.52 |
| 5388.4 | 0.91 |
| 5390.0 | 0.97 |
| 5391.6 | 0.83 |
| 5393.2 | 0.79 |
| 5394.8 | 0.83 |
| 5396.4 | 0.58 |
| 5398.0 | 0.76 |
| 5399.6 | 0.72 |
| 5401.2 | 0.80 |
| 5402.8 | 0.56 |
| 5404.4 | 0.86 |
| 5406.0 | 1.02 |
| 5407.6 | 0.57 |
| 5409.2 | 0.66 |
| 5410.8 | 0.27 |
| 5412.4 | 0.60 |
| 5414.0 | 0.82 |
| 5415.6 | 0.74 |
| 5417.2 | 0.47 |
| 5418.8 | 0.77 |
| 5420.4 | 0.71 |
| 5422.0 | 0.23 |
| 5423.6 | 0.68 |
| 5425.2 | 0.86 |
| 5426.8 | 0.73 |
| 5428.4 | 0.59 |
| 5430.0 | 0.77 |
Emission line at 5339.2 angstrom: Lyman alpha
